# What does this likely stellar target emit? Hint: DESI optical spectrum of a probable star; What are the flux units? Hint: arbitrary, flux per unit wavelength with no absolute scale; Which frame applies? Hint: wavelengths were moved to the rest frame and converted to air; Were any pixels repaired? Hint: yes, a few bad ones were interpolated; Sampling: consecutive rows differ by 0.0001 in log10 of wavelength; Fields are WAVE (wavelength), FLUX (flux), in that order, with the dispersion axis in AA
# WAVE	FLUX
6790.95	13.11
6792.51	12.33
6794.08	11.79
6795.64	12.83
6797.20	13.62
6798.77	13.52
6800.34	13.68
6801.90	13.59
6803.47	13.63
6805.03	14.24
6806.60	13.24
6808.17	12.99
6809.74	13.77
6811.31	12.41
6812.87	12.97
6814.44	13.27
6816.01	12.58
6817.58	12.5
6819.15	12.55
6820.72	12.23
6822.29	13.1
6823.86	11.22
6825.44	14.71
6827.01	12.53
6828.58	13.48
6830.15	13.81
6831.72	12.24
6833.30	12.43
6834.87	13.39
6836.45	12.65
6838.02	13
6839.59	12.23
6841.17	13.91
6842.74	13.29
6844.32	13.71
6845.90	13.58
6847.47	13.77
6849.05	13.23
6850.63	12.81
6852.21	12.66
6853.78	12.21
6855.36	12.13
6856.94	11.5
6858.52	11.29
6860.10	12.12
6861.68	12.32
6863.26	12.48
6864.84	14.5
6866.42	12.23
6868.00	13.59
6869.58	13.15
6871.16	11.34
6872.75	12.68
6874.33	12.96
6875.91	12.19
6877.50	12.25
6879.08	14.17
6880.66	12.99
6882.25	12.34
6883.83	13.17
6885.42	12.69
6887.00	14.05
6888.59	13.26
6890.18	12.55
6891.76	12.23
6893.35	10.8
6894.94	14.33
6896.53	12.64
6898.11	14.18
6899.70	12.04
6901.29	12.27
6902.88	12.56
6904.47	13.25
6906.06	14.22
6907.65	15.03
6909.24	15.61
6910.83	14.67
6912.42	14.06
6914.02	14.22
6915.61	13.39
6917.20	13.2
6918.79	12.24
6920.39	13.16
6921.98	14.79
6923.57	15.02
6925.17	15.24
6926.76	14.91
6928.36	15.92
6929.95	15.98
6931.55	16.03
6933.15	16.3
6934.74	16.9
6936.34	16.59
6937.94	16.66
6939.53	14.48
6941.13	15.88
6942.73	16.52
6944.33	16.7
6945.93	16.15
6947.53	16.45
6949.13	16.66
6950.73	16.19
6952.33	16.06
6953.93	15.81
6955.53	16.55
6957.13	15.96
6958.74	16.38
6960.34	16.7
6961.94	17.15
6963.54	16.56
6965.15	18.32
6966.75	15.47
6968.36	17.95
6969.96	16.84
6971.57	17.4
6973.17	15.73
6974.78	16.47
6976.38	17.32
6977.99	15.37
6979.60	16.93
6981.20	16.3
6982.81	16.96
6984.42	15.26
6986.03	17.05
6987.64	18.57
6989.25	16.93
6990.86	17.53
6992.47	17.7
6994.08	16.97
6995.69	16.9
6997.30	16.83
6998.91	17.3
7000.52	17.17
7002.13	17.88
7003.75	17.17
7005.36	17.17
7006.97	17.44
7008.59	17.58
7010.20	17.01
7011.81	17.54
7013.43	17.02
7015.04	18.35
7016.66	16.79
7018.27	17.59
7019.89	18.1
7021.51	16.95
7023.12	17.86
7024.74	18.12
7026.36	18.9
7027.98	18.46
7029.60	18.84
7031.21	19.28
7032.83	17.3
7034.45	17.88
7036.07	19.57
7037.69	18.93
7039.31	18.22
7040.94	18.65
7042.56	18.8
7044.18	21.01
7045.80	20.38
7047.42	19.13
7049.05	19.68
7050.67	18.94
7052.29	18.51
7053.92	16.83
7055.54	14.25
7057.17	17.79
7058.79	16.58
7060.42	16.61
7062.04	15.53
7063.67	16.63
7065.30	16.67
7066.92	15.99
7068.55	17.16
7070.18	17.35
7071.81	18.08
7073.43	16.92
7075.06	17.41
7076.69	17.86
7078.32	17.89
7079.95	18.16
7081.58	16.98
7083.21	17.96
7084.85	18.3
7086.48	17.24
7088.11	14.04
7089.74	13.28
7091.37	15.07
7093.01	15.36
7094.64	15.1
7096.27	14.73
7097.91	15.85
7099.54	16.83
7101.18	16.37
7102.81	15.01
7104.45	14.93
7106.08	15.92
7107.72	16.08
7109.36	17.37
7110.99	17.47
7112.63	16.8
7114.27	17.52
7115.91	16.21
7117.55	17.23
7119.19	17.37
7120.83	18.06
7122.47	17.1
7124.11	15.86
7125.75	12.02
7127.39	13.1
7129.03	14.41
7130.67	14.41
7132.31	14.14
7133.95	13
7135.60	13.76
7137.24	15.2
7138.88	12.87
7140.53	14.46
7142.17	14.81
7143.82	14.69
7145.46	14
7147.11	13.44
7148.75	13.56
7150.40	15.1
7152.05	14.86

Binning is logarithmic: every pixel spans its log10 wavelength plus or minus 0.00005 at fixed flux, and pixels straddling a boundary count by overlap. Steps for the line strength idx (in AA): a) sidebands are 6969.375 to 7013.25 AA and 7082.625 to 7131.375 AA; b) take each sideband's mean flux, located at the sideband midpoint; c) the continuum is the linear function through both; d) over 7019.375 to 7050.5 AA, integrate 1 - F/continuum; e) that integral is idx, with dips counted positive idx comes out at -4.1 AA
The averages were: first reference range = 17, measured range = 18.8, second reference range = 15.9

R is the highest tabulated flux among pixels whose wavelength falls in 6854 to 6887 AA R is 14.5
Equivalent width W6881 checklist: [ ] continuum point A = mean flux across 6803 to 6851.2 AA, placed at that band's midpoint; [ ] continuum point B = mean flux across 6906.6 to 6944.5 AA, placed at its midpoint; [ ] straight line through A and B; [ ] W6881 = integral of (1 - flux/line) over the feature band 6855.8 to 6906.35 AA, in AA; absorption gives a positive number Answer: 5.2 AA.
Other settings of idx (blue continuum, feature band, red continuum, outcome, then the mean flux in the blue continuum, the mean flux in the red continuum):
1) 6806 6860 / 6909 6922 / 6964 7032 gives 1.1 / 12.9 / 17.3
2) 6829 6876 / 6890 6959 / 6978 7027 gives 0.8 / 12.8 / 17.3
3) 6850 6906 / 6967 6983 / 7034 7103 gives -1.8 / 12.7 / 17.2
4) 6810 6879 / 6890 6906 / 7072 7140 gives 0.8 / 12.8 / 15.9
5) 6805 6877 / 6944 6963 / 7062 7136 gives -2.8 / 12.8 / 16.1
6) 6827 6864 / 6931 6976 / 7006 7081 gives -2.7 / 12.8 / 17.8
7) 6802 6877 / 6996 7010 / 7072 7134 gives -2.3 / 12.9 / 16.1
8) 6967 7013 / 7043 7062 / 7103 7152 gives -2.2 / 17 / 15.2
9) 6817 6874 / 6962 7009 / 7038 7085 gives -3.0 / 12.8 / 17.7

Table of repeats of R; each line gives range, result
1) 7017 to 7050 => 21.01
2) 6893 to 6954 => 16.9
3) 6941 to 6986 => 18.32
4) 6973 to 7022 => 18.57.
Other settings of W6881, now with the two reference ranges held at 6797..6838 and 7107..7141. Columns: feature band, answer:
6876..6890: 0.6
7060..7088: -3.9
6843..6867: 1.2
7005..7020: -2.9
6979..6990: -1.9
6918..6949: -3.6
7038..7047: -2.8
